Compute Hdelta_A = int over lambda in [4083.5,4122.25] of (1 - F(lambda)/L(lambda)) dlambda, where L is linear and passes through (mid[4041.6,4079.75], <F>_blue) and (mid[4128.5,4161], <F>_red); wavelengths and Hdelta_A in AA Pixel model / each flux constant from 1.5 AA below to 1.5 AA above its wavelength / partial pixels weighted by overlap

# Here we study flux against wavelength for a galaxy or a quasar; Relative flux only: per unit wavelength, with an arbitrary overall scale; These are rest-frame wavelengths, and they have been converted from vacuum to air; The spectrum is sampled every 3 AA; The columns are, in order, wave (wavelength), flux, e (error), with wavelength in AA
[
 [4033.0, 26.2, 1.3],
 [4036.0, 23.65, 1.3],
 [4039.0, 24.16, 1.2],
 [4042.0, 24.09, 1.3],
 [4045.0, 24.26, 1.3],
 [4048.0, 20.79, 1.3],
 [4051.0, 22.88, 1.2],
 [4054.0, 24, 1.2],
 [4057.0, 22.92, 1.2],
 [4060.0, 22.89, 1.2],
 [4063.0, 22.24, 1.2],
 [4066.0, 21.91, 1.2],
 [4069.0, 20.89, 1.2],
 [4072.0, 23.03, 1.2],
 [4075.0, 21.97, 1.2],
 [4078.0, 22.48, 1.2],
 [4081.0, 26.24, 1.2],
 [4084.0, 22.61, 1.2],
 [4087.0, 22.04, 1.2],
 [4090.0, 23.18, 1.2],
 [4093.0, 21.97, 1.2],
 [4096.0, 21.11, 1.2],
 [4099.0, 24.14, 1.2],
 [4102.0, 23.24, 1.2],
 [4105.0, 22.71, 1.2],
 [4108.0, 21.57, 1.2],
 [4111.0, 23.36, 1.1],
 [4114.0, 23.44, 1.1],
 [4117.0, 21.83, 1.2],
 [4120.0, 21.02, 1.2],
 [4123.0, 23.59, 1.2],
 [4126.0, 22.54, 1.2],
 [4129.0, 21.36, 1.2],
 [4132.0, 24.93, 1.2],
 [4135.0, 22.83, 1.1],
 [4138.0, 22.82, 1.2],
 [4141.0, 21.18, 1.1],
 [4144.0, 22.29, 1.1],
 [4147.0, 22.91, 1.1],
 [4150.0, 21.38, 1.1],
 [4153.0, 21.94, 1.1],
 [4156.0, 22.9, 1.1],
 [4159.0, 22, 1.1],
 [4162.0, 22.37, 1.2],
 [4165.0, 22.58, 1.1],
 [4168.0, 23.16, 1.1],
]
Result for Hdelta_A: 0.1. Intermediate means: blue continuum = 22.6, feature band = 22.5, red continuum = 22.4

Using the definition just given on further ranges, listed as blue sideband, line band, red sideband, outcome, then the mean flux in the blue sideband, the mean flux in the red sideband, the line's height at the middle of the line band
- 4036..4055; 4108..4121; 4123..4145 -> 0.25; 23.4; 22.6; 22.8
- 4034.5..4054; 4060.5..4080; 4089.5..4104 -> 0.67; 23.4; 22.7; 23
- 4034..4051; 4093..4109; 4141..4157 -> 0.14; 23.4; 22.2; 22.7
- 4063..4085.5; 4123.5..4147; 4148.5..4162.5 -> -0.40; 22.7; 22.1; 22.2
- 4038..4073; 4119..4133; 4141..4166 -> -0.17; 22.8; 22.2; 22.4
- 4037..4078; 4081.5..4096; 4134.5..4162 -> 0.01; 22.8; 22.2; 22.6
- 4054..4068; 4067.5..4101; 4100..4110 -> -0.13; 22.6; 22.6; 22.6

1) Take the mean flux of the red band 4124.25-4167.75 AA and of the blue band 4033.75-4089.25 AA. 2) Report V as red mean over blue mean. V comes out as 1.0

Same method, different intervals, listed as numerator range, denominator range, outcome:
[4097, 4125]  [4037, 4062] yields 0.98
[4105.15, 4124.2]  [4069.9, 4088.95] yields 0.98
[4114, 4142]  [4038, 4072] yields 0.99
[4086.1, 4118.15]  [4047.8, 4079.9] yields 1.01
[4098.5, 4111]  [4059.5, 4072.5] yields 1.04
